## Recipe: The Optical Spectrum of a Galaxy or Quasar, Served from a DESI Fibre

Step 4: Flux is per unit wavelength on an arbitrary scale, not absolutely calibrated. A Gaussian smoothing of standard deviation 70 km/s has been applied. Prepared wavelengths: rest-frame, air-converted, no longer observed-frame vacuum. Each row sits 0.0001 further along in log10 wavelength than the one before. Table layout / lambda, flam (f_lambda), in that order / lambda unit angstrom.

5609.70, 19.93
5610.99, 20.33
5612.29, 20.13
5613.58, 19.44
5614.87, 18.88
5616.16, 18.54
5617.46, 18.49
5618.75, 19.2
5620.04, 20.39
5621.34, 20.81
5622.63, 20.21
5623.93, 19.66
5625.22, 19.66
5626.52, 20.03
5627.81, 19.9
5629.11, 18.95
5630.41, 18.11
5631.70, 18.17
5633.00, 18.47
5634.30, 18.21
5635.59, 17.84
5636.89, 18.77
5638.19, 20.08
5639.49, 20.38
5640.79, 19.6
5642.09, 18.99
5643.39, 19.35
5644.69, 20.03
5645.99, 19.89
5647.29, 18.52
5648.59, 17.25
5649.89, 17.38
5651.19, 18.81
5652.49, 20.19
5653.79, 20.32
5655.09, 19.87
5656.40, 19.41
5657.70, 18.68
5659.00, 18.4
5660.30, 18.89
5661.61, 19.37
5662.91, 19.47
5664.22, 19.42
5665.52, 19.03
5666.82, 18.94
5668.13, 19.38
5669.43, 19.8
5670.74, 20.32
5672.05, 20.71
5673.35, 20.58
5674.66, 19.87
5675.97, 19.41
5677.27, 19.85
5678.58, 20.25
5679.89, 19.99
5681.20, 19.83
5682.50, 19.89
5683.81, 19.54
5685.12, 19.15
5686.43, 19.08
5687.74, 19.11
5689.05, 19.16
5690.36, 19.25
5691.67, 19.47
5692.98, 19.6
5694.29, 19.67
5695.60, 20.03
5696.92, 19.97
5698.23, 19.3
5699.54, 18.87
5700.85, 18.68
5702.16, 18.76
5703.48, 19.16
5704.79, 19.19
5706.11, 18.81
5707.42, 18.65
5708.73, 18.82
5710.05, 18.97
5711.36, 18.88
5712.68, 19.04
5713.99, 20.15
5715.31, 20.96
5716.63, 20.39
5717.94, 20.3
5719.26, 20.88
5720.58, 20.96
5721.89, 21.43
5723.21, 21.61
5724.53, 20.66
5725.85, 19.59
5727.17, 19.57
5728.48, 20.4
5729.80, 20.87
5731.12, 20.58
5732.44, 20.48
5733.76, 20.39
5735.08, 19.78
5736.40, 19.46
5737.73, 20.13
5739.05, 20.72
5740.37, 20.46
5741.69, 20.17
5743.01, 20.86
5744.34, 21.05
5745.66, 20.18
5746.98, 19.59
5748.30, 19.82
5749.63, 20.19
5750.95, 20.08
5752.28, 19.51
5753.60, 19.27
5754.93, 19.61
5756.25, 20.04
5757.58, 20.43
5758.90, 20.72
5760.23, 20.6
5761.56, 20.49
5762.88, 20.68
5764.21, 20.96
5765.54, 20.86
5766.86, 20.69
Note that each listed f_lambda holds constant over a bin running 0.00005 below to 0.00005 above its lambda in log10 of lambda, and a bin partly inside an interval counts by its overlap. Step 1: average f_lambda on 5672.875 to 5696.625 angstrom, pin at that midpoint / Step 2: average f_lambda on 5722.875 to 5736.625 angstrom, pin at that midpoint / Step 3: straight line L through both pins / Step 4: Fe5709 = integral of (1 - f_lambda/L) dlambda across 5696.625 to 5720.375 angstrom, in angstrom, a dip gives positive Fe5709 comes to 0.6 angstrom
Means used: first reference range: 19.6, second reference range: 20.3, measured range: 19.5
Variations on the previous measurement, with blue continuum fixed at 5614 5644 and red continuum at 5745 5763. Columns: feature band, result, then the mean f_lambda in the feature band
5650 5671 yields 0.1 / 19.3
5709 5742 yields -0.6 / 20.3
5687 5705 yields 0.4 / 19.3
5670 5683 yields -0.3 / 20.1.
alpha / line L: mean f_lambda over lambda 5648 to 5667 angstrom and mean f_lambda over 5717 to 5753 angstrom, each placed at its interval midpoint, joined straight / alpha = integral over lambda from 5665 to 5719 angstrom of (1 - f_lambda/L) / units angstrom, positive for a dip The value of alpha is 0.2 angstrom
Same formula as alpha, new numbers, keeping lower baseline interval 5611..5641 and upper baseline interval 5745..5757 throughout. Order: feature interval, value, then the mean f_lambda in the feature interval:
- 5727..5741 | -0.4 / 20.3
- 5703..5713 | 0.4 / 18.9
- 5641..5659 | 0.3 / 19.1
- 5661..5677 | -0.2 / 19.7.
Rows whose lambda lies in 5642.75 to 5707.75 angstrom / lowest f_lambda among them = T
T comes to 17.25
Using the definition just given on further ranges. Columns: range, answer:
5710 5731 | 18.88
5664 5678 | 18.94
